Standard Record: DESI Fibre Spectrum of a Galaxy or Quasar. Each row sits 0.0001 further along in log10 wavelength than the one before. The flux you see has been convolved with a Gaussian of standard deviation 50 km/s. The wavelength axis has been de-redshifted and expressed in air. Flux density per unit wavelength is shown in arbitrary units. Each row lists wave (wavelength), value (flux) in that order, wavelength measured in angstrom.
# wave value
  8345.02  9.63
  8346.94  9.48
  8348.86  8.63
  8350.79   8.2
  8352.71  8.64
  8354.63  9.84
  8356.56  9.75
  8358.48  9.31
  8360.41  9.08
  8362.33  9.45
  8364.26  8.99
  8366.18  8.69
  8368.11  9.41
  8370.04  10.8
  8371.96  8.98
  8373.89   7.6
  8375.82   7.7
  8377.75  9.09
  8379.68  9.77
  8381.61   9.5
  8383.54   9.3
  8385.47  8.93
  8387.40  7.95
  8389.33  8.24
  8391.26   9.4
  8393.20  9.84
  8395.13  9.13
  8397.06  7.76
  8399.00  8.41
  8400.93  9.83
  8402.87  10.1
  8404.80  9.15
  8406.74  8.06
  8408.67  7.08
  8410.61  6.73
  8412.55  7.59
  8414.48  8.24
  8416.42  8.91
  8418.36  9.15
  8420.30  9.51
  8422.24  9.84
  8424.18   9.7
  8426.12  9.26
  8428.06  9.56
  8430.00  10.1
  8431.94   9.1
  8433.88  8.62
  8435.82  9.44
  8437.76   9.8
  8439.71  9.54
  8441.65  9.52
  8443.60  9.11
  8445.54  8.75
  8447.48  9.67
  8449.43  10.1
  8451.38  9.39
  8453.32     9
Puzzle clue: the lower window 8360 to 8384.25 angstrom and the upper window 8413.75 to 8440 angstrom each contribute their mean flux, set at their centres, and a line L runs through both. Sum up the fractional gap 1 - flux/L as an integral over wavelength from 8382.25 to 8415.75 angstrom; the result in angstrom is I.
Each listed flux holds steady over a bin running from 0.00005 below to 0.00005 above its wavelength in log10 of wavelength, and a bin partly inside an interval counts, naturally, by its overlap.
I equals 2.3 angstrom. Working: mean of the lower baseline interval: 9.1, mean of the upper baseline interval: 9.34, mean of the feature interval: 8.58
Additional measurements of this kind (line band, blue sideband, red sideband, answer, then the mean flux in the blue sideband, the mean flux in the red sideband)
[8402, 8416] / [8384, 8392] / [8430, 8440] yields 1.3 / 8.66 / 9.36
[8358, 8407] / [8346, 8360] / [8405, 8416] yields -3.7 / 9.12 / 7.72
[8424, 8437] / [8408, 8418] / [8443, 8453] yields -1.2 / 7.81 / 9.39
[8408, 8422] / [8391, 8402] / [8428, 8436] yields 1.4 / 9.04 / 9.34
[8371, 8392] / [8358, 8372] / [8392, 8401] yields 0.8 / 9.37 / 8.92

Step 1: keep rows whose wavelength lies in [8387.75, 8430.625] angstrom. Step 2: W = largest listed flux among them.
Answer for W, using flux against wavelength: 10.1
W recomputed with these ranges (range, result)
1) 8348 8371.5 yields 10.8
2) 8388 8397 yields 9.84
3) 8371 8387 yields 9.77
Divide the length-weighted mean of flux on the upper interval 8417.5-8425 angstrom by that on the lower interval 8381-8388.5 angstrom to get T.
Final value 1.1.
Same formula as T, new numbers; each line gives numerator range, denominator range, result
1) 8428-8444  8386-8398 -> 1.08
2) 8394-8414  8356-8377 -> 0.93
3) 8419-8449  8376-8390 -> 1.06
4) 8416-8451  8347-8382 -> 1.04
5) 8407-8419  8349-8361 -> 0.87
